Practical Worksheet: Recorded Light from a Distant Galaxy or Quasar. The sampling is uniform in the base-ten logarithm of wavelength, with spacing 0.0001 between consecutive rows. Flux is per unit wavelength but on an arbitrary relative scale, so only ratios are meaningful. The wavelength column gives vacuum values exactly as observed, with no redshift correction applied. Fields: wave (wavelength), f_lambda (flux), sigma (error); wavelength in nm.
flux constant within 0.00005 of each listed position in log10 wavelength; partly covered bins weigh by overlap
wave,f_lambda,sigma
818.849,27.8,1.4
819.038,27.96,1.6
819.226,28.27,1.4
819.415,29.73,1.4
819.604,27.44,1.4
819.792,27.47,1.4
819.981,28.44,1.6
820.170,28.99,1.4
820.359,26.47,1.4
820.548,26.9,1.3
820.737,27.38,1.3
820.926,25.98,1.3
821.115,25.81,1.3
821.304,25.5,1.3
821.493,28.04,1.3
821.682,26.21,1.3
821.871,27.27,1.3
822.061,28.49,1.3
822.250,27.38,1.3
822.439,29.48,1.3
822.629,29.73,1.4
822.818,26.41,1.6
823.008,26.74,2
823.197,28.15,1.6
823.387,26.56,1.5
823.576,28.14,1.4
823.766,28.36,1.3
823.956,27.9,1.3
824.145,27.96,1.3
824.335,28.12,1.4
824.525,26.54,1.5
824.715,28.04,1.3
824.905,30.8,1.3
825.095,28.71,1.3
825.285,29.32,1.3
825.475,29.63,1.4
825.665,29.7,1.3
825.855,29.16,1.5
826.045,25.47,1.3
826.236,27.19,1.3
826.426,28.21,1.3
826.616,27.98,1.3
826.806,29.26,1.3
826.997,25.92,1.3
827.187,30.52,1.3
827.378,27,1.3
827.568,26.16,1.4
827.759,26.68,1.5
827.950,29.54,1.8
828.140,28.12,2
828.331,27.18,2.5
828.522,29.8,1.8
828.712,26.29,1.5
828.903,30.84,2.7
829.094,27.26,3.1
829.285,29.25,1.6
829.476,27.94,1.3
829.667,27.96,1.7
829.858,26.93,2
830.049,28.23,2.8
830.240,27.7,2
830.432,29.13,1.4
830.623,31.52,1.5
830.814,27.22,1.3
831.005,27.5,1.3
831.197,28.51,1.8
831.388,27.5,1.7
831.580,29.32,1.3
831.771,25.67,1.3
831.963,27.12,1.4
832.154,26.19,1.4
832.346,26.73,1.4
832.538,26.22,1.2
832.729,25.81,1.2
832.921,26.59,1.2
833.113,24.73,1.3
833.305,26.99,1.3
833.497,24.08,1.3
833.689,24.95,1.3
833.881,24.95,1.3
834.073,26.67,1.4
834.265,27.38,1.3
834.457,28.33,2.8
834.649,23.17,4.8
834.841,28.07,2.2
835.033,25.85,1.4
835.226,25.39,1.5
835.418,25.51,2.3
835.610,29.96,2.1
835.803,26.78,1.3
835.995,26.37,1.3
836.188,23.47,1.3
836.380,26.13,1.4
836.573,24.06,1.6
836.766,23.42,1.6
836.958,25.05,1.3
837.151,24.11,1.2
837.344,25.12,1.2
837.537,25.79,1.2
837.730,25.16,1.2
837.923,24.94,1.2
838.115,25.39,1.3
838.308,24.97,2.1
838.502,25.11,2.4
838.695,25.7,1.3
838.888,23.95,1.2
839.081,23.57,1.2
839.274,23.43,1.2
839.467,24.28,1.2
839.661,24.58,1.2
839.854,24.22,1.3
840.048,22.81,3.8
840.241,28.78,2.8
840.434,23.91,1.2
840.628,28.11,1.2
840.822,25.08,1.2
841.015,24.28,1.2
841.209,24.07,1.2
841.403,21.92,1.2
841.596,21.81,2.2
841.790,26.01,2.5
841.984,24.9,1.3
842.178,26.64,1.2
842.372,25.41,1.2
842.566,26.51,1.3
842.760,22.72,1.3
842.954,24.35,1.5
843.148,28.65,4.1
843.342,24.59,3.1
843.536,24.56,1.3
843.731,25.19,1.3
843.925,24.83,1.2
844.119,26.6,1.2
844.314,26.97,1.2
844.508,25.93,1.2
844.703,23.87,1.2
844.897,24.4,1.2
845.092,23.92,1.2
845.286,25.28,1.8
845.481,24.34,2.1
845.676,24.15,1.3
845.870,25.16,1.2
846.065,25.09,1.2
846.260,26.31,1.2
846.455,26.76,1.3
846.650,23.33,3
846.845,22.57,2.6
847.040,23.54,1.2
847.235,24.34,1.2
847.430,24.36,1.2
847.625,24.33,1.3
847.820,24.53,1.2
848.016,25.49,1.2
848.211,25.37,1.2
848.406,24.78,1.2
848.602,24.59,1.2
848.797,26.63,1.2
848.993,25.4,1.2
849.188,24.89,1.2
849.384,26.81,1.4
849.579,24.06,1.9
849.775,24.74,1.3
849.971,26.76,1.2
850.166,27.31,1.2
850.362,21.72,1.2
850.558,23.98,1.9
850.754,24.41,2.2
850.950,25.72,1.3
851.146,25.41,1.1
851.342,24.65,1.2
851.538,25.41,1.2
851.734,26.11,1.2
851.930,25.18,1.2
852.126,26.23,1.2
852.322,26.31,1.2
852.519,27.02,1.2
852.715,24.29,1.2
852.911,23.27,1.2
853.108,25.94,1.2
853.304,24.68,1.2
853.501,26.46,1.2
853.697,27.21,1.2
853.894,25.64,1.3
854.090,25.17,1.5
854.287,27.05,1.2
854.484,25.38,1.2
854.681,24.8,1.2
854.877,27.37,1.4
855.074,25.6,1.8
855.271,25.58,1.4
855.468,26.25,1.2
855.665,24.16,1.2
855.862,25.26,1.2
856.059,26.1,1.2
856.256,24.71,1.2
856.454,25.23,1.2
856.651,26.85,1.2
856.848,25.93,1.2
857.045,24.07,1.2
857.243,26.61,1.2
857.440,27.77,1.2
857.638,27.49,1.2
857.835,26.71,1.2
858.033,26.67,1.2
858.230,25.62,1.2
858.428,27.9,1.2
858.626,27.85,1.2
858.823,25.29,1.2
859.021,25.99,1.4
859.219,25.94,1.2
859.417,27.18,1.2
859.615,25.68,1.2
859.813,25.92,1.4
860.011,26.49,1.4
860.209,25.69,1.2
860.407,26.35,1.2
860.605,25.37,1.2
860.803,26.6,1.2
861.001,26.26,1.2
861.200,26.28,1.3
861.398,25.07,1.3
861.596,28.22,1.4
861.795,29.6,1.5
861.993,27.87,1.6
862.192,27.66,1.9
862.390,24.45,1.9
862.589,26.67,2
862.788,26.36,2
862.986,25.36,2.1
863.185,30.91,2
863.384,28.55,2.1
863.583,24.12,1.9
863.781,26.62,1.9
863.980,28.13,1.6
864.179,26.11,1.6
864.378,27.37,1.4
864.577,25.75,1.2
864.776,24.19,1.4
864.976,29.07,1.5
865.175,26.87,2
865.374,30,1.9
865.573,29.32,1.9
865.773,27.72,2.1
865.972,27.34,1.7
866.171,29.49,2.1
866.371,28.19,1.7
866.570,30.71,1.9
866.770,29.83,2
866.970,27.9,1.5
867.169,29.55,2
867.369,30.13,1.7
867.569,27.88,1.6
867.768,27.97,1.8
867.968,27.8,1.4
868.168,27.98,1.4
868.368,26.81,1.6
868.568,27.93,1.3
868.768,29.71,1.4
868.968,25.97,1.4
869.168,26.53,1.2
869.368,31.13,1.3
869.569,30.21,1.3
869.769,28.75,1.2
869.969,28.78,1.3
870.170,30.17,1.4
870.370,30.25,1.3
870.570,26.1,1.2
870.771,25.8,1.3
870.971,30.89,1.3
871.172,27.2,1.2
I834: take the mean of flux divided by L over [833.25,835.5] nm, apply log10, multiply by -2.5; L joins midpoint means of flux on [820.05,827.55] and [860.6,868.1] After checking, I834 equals 0.07 mag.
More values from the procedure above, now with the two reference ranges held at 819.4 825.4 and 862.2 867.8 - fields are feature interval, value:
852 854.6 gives 0.08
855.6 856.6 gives 0.10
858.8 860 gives 0.07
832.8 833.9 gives 0.10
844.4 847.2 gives 0.13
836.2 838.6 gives 0.12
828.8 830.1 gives -0.02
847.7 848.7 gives 0.12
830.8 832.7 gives 0.02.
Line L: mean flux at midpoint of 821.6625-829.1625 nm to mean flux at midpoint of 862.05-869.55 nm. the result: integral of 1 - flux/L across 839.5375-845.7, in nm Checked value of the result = 0.66 nm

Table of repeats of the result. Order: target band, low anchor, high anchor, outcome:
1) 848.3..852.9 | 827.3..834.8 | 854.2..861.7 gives 0.20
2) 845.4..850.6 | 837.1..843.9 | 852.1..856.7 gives 0.09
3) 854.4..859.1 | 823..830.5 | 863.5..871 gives 0.35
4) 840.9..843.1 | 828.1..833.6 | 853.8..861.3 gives 0.20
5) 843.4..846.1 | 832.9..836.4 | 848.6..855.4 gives 0.08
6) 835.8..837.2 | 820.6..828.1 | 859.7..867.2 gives 0.14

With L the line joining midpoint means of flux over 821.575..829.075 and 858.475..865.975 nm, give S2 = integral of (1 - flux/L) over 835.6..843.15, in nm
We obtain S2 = 0.730 nm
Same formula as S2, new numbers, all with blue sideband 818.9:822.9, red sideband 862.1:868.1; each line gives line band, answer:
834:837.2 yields 0.20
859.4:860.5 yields 0.06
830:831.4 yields -0.04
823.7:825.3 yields -0.04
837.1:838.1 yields 0.09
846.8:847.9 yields 0.15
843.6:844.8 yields 0.09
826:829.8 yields -0.05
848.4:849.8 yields 0.12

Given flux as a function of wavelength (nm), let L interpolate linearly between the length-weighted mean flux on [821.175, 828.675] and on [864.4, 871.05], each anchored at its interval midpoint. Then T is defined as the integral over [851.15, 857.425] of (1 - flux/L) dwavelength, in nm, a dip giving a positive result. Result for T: 0.57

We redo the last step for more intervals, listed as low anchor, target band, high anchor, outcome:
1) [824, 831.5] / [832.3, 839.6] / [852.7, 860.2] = 0.561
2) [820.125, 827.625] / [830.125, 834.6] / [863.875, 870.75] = 0.149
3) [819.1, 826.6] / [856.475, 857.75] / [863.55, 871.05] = 0.078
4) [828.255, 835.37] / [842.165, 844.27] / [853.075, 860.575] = 0.095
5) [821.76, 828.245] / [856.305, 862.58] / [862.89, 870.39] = 0.377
